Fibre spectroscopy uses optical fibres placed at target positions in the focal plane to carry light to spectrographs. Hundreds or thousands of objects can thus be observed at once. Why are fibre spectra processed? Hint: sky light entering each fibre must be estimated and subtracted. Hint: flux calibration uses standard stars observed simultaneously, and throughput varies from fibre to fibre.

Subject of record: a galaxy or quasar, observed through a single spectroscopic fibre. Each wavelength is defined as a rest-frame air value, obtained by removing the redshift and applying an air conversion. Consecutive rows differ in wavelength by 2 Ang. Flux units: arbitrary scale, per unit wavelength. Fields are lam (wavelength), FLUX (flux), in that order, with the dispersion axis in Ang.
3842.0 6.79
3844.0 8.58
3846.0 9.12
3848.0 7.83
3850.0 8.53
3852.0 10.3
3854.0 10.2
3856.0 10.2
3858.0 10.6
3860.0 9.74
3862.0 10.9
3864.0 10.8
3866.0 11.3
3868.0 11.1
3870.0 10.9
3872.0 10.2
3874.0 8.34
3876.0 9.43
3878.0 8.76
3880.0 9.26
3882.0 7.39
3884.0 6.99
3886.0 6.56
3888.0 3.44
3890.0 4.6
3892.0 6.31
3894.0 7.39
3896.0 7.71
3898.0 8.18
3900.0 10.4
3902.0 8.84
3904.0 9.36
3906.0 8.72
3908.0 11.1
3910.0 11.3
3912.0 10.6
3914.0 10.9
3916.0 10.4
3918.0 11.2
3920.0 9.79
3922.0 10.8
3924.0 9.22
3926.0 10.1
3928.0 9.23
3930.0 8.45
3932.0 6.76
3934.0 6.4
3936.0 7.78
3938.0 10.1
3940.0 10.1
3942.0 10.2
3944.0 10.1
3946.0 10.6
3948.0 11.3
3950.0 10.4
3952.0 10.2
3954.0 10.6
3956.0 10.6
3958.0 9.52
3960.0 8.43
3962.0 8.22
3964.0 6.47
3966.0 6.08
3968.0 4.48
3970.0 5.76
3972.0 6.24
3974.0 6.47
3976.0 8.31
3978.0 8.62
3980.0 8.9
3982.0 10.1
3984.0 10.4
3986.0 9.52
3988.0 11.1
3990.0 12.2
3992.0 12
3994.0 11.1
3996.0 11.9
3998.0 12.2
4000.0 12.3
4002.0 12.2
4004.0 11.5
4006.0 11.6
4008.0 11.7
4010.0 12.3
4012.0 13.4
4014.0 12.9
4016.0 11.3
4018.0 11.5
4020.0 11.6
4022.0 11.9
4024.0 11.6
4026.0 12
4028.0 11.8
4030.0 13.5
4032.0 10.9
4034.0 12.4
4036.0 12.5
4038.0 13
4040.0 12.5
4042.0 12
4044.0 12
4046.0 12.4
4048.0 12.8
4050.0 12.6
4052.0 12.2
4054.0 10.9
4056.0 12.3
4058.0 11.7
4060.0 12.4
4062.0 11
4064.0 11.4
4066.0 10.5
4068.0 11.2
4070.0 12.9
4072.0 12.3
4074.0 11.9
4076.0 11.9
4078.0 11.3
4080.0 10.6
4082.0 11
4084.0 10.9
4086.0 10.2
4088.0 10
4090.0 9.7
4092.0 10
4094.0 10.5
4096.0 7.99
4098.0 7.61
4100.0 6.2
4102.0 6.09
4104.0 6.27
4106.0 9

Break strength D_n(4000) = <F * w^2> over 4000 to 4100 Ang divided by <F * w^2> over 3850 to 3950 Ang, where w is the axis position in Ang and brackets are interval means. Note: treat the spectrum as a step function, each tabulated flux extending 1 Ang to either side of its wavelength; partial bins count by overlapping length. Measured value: 1.34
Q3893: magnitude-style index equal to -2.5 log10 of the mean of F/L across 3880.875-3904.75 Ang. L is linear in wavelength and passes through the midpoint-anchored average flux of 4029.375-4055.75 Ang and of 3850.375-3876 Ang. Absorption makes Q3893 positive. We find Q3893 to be 0.42 mag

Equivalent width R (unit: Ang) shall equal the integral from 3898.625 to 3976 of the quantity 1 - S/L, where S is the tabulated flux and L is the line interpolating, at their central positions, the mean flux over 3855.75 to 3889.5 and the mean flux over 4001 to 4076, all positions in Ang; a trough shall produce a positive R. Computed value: 8.0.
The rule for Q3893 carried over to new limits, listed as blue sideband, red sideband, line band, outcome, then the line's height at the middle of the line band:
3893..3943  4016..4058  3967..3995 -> 0.21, 10.8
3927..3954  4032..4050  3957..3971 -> 0.40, 10.1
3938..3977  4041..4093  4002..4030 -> -0.18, 10.2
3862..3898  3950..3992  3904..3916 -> -0.22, 8.47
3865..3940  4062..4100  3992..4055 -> -0.20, 10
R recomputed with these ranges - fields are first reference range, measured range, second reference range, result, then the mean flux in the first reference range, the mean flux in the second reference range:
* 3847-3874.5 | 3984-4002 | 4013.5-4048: 0.2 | 10.1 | 12.1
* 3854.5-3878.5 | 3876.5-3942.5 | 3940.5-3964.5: 8.4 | 10.2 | 9.8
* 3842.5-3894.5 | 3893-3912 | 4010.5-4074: 0.3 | 8.79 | 12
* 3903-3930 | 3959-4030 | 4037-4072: 6.1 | 10.1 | 12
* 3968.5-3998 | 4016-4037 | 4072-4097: -4.2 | 9.48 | 10.6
